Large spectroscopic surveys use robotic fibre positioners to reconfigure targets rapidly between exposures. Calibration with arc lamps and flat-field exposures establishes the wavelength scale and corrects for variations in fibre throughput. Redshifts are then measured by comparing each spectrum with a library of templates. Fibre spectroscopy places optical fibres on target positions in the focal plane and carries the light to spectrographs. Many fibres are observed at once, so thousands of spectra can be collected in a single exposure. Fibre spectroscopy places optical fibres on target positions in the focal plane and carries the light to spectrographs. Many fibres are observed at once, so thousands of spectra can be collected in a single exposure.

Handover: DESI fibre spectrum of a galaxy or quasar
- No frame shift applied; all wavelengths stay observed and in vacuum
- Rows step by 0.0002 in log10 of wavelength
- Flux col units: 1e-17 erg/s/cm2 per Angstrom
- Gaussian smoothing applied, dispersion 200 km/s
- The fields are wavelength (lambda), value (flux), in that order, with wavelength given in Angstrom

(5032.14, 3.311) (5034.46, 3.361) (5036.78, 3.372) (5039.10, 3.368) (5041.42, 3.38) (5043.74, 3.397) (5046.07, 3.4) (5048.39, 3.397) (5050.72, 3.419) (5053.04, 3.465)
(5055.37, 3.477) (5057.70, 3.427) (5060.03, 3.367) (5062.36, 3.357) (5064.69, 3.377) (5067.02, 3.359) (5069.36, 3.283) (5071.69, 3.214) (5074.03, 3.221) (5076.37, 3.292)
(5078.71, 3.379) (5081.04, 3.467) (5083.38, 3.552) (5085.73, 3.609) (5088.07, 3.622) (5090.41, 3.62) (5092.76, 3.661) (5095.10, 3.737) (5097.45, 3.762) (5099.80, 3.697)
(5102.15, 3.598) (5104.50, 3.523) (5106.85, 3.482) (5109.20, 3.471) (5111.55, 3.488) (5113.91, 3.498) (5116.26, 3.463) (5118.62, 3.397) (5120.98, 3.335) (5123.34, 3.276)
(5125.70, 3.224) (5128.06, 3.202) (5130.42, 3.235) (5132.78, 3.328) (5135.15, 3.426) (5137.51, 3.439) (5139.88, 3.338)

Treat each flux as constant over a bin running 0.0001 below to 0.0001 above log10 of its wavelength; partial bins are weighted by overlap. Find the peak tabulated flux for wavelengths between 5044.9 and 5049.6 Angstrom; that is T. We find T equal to 3.4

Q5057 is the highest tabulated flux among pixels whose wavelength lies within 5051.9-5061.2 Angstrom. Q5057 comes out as 3.477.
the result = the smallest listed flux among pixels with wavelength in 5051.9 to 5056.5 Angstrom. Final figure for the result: 3.465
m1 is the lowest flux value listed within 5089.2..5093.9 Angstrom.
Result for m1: 3.62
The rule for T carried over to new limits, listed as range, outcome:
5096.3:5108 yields 3.762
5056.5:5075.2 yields 3.427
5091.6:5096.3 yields 3.737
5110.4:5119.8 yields 3.498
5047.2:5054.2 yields 3.465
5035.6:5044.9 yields 3.397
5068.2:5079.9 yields 3.379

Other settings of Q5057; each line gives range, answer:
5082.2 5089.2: 3.622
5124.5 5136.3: 3.426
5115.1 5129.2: 3.463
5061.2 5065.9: 3.377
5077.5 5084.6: 3.552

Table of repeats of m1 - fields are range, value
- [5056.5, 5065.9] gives 3.357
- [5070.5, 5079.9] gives 3.214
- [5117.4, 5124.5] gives 3.276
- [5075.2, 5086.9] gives 3.292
